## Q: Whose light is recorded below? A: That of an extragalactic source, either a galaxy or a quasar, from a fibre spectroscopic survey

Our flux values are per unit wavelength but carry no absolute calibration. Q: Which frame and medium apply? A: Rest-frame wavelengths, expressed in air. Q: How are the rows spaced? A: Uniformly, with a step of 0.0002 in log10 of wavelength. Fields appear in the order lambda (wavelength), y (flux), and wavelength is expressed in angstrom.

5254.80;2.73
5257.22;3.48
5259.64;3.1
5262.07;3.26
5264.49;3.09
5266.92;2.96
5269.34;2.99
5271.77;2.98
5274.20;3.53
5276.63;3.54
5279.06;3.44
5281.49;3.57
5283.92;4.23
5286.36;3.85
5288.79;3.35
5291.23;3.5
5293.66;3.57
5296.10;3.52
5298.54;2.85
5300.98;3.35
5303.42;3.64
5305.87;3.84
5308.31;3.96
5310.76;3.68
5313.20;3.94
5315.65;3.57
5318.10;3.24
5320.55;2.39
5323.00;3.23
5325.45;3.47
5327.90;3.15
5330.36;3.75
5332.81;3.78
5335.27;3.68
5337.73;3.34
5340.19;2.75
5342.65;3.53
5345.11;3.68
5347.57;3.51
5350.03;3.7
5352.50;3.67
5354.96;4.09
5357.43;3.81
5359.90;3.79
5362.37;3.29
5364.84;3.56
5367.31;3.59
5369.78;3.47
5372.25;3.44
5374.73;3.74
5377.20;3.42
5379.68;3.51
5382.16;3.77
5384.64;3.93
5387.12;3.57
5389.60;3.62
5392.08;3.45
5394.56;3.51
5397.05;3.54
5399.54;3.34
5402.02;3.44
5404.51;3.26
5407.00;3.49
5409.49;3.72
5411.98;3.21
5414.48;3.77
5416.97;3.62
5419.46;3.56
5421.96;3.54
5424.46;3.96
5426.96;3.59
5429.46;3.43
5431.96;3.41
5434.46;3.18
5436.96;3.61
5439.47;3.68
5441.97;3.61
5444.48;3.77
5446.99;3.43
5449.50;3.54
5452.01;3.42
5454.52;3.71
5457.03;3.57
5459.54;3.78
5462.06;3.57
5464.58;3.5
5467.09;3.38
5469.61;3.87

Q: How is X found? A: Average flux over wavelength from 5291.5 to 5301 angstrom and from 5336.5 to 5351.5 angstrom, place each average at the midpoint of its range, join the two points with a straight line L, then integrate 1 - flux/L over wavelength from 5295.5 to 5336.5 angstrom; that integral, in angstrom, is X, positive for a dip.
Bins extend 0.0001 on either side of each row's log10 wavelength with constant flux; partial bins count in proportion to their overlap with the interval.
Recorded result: -1.21 angstrom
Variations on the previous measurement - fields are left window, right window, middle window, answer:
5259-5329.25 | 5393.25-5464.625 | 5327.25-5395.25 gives -2.0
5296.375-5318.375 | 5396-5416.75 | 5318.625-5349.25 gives 1.6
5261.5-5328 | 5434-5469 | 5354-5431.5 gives -1.4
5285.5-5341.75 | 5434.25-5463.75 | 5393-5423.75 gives 0.3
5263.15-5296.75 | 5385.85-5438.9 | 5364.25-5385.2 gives -0.6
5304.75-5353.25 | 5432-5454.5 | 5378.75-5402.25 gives -0.4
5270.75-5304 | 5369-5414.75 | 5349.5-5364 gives -0.8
